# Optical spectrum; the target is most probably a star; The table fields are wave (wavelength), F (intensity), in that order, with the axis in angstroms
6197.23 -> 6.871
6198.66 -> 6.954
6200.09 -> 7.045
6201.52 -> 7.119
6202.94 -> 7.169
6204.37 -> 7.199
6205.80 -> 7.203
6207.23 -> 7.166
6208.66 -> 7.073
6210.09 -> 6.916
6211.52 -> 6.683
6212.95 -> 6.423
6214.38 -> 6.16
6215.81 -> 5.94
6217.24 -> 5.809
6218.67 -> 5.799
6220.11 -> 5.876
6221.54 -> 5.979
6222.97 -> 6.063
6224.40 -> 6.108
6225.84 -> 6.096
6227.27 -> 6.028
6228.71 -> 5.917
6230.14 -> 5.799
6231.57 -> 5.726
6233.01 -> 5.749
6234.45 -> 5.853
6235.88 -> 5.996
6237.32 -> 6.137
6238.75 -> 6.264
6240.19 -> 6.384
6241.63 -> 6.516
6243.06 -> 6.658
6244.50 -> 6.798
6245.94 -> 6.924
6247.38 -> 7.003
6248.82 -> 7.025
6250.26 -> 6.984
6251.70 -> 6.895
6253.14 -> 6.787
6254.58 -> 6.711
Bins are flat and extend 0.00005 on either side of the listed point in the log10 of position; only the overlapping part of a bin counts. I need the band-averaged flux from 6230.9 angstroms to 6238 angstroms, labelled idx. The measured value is 5.89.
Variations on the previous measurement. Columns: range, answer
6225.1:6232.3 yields 5.91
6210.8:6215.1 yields 6.43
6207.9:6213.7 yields 6.77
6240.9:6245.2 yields 6.66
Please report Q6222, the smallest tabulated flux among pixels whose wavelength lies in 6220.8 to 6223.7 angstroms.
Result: 5.979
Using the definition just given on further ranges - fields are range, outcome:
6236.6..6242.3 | 6.137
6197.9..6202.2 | 6.954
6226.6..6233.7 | 5.726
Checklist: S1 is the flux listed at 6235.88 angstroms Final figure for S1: 5.996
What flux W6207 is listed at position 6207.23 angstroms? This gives 7.166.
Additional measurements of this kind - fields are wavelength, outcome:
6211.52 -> 6.683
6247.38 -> 7.003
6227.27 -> 6.028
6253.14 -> 6.787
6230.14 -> 5.799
